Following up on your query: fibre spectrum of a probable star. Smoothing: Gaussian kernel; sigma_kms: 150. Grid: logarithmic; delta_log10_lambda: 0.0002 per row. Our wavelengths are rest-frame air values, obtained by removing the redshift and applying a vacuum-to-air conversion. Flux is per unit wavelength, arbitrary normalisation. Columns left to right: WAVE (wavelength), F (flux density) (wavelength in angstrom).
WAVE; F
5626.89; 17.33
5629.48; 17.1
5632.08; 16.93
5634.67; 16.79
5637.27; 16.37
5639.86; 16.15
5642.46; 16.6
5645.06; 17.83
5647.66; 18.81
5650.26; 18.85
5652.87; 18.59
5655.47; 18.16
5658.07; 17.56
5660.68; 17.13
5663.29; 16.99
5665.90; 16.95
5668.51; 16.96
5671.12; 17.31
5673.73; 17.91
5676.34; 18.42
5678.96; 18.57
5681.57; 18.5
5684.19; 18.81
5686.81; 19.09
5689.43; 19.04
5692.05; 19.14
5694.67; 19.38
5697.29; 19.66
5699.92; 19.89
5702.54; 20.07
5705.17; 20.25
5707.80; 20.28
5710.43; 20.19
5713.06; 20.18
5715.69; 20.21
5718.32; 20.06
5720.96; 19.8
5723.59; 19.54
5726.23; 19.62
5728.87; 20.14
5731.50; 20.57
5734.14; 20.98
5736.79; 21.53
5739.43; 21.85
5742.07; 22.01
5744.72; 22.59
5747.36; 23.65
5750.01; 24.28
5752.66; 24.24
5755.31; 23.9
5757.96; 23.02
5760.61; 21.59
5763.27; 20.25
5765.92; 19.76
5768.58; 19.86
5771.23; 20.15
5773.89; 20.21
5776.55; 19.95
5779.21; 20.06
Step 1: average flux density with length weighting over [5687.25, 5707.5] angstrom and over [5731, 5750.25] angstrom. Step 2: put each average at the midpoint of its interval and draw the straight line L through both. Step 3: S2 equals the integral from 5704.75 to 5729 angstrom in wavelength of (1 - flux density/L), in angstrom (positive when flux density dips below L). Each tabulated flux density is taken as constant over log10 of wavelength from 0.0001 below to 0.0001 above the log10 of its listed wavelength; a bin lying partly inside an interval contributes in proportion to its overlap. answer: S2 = 0.9 angstrom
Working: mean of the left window 19.6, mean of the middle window 20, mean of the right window 22.1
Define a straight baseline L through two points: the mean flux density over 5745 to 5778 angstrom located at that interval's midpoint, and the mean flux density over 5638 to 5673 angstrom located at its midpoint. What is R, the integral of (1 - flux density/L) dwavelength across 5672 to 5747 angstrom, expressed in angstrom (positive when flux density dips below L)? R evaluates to -1.1 angstrom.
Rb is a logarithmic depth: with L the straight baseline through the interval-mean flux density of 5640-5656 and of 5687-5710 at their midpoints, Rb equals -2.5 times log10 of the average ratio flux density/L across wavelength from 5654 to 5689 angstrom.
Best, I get 0.05 mag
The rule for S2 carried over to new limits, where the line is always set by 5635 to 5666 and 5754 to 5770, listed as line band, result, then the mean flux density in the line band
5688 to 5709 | -0.6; 19.7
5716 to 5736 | 0.0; 20.1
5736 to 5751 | -1.4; 22.7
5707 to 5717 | -0.3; 20.2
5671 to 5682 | 0.1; 18.2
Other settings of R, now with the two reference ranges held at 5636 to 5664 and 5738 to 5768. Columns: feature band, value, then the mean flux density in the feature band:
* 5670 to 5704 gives 0.68 angstrom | 18.9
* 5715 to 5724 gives 0.39 angstrom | 19.9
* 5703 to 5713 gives 0.03 angstrom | 20.2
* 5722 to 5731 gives 0.56 angstrom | 19.9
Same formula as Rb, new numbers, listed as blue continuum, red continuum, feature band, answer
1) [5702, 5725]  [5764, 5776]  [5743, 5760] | -0.17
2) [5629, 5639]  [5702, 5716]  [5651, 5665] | 0.01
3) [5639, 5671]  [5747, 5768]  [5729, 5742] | 0.01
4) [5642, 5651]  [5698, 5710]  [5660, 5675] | 0.10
